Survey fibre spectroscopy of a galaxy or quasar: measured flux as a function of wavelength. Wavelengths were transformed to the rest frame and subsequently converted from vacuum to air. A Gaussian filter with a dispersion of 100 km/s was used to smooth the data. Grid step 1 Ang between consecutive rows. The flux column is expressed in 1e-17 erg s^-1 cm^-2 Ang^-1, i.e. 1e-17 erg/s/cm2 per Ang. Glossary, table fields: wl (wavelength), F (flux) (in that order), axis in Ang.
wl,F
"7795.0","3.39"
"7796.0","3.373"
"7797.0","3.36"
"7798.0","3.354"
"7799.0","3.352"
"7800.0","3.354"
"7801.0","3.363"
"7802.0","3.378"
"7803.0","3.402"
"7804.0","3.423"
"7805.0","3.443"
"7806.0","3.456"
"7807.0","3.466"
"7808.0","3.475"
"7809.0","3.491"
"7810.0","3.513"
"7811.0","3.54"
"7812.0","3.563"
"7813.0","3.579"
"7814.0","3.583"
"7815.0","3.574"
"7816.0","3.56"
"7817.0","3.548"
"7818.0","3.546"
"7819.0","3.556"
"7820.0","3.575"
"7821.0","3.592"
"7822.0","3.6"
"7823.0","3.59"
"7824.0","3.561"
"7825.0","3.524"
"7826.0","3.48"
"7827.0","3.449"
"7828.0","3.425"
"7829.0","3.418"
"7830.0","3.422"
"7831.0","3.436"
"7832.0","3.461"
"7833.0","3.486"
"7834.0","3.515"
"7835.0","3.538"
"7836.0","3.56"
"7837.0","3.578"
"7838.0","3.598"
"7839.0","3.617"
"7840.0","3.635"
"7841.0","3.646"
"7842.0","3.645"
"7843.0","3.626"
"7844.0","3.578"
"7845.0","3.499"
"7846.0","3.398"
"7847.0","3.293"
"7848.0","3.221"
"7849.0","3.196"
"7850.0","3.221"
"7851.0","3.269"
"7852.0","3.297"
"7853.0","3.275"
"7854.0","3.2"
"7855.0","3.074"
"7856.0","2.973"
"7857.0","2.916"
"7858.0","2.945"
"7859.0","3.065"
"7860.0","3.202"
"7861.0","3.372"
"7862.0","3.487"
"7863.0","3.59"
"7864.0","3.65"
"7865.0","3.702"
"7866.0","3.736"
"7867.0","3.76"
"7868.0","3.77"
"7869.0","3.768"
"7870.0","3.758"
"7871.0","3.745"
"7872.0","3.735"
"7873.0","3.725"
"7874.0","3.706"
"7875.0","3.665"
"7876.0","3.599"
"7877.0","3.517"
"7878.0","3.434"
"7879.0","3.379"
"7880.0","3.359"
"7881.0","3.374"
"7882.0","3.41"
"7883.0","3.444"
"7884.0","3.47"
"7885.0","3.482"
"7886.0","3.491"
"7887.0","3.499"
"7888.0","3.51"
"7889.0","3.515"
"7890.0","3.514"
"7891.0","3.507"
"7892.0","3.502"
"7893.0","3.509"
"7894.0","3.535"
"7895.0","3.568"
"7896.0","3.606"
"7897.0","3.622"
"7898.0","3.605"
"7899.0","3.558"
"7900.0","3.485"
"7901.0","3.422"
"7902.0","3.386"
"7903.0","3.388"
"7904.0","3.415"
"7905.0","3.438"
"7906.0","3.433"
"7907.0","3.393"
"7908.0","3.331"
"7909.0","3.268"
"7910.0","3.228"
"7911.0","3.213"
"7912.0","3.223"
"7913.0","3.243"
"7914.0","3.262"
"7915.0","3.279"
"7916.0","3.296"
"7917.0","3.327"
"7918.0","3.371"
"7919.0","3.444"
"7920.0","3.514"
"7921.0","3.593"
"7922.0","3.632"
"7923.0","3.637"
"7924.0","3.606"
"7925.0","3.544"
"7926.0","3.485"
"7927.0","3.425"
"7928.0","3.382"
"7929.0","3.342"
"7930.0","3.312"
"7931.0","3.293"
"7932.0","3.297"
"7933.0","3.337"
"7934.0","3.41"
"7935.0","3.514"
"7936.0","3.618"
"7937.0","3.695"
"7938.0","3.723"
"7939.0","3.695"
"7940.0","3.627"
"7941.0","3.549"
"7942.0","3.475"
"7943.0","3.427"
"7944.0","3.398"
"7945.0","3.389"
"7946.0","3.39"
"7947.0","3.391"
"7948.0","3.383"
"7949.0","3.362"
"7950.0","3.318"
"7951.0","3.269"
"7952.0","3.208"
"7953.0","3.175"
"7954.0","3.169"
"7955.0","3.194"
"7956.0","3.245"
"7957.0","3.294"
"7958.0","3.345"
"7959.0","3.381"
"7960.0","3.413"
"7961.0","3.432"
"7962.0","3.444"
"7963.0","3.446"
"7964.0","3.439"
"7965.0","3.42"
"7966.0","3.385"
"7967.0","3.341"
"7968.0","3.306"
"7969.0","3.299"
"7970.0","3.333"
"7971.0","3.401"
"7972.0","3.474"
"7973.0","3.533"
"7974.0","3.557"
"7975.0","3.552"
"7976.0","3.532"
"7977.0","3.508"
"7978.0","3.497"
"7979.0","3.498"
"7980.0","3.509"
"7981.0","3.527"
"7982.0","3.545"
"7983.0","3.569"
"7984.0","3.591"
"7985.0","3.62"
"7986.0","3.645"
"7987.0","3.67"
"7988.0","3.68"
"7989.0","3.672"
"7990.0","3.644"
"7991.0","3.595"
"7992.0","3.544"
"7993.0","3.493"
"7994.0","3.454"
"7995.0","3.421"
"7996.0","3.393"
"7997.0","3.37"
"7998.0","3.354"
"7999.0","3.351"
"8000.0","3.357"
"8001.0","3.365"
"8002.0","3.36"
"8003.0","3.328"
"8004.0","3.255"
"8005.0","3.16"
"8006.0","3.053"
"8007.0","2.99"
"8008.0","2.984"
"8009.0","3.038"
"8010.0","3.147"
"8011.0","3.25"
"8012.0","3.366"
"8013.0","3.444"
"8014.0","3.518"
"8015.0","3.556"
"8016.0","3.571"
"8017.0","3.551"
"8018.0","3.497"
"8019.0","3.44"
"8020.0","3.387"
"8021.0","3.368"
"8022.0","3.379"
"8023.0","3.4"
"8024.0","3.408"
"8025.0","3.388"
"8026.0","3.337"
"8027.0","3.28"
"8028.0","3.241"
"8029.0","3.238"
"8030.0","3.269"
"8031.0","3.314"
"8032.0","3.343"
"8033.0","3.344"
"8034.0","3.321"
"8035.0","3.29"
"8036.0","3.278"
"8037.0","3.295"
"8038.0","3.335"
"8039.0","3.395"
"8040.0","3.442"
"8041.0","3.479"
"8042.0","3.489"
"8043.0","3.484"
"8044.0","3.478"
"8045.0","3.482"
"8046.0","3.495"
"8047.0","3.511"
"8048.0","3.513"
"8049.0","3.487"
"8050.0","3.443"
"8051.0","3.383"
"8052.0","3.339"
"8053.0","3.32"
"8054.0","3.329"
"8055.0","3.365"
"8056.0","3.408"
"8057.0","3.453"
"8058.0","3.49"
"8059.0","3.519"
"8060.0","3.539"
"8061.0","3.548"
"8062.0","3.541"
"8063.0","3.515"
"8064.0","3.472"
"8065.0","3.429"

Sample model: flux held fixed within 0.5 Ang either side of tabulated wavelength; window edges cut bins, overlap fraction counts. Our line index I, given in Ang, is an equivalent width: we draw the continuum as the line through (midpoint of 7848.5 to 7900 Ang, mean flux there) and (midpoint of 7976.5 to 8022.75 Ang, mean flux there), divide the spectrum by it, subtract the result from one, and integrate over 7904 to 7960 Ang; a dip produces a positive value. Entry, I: 0.82 Ang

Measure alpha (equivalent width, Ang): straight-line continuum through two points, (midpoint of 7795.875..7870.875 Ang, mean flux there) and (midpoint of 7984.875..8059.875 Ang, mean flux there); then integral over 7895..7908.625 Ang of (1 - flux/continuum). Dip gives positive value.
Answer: -0.1 Ang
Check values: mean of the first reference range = 3.46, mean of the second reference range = 3.39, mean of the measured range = 3.47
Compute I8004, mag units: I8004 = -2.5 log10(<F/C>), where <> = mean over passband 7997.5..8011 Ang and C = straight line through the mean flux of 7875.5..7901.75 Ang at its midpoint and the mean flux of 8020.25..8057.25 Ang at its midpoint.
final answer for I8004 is 0.064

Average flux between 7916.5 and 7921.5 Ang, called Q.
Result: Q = 3.45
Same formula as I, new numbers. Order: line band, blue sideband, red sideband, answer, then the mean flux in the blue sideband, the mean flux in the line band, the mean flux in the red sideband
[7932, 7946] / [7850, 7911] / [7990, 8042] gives -0.42 Ang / 3.46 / 3.51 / 3.35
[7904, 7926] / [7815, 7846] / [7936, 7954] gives 0.43 Ang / 3.54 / 3.4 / 3.44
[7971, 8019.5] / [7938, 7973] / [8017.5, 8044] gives -0.91 Ang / 3.38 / 3.44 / 3.37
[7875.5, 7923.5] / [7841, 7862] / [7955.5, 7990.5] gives -1.22 Ang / 3.28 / 3.44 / 3.48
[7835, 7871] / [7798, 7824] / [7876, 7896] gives 0.53 Ang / 3.5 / 3.44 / 3.48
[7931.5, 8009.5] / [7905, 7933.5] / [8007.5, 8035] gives -1.24 Ang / 3.38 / 3.42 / 3.35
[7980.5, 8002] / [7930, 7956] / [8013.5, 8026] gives -0.50 Ang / 3.41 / 3.51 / 3.45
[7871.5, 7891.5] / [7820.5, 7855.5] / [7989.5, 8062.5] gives -0.46 Ang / 3.45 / 3.52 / 3.38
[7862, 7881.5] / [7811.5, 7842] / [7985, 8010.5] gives -0.71 Ang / 3.54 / 3.63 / 3.38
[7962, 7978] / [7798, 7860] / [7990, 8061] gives -0.21 Ang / 3.43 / 3.44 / 3.38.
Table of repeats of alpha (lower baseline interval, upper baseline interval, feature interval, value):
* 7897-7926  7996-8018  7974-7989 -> -1.0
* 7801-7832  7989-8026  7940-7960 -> 0.4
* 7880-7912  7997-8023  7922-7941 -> -0.5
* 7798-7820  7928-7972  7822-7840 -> -0.2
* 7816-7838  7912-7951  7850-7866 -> 1.0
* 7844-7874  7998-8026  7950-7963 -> 0.2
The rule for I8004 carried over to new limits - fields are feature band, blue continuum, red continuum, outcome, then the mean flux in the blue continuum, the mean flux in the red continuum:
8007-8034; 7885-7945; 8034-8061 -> 0.029 mag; 3.46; 3.43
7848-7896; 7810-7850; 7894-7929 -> 0.005 mag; 3.51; 3.43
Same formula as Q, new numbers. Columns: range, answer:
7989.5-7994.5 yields 3.55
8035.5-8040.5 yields 3.35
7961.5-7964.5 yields 3.44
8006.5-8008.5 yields 2.99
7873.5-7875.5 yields 3.69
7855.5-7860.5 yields 3.02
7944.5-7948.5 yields 3.39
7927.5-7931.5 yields 3.33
